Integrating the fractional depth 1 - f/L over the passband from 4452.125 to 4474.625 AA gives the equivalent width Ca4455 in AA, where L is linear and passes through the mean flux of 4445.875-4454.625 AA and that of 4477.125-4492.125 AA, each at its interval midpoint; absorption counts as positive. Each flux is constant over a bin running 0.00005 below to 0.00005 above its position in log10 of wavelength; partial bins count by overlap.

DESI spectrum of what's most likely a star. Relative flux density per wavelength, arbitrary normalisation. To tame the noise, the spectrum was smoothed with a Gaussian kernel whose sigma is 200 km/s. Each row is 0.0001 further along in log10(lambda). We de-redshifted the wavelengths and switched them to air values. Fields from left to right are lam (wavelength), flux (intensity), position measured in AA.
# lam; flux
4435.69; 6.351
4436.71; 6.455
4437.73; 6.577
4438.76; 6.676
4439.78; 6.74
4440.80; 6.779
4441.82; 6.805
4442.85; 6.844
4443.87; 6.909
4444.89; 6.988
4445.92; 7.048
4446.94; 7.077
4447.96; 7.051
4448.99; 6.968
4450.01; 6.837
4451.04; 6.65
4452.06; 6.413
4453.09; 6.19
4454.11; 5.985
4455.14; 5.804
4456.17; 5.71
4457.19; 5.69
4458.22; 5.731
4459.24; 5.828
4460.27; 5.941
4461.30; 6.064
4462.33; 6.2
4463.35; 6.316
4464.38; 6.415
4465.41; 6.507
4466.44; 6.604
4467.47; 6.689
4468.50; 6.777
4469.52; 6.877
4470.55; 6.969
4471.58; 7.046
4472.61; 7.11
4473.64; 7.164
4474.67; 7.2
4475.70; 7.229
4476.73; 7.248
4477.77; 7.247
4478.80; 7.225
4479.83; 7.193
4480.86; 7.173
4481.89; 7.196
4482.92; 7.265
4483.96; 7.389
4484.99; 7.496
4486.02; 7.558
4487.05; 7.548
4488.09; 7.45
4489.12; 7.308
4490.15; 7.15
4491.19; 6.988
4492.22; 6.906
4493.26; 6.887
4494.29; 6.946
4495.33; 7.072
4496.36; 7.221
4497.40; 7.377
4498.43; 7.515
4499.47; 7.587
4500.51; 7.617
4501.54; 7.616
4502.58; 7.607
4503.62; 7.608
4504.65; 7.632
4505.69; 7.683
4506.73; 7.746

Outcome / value 1.7 AA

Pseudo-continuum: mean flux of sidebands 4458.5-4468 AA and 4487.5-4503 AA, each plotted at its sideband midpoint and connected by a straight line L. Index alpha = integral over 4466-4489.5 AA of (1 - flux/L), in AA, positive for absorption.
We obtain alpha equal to -1.56 AA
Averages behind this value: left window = 6.27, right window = 7.28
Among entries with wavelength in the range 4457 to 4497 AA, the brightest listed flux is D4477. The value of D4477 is 7.558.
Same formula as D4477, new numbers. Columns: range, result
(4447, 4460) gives 7.051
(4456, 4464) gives 6.316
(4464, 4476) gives 7.229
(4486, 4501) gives 7.617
